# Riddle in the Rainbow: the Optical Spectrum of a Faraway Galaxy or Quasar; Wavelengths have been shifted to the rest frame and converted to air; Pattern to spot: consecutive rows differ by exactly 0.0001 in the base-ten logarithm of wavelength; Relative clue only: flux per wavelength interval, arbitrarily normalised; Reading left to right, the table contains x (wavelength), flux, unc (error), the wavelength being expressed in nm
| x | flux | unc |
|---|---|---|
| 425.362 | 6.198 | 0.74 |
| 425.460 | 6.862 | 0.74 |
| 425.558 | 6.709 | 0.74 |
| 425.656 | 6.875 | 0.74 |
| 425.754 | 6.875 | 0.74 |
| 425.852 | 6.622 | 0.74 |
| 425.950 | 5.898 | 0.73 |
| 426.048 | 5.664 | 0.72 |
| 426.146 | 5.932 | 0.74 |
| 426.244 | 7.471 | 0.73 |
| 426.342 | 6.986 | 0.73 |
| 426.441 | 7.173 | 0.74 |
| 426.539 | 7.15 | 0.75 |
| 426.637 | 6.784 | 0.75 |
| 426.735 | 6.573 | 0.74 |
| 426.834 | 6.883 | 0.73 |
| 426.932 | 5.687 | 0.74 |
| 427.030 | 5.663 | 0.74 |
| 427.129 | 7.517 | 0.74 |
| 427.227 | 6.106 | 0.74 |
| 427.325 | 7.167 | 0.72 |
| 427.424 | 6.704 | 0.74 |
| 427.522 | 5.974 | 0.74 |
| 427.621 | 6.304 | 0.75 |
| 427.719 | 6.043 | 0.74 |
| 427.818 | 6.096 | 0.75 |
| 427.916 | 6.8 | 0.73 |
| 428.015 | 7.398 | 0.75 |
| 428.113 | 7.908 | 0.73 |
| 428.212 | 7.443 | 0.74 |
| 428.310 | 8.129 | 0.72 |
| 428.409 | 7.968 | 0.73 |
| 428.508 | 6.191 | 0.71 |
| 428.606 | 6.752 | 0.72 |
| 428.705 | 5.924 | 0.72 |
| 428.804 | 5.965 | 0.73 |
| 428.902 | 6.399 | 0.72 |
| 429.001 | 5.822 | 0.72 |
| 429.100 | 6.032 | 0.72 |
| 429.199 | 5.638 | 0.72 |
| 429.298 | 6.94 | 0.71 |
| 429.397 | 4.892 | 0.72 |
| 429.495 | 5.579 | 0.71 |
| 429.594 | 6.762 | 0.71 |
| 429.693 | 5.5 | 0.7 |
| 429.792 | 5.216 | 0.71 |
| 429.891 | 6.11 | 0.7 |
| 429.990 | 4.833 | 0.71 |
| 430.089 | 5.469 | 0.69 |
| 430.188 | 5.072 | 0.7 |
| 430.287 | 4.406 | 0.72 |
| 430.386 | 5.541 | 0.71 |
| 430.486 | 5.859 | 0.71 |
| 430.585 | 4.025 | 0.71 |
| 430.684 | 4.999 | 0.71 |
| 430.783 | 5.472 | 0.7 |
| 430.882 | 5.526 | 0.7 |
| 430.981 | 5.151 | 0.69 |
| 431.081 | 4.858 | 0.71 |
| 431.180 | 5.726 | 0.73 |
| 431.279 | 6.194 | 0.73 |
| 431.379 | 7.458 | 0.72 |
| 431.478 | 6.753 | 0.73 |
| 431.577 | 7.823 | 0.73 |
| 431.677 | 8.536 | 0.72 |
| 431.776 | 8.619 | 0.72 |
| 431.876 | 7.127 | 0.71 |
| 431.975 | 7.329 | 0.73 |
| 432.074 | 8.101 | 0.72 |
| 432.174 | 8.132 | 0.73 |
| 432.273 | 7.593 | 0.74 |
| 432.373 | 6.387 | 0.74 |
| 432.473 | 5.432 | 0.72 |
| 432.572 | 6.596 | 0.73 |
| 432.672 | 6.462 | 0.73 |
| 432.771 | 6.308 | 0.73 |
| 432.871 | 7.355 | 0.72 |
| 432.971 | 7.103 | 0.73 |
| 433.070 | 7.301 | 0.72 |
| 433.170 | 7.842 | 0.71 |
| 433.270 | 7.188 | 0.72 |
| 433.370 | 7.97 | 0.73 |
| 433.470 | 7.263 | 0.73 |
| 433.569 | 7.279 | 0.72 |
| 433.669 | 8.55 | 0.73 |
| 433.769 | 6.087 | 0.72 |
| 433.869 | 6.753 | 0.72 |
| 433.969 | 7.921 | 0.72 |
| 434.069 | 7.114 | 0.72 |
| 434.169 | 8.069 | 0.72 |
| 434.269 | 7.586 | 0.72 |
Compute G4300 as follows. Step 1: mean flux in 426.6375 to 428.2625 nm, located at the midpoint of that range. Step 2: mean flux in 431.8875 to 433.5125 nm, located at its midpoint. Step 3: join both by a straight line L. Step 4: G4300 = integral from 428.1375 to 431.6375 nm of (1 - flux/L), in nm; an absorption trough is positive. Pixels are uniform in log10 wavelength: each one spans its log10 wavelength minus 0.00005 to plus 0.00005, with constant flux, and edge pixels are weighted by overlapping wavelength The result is 0.46 nm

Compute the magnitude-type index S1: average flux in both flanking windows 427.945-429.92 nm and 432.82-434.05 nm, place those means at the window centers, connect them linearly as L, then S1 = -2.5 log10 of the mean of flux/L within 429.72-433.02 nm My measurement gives 0.11 mag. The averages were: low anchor 6.44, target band 6.29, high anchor 7.37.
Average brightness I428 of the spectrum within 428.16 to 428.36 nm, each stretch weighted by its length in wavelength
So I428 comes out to 7.78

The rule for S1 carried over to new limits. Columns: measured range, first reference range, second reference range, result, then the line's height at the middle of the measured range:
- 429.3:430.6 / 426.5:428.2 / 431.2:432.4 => 0.30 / 7.13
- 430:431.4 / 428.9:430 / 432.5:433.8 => 0.17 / 6.27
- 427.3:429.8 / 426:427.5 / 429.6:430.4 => -0.10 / 5.91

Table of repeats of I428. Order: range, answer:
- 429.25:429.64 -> 6.04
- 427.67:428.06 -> 6.57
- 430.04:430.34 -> 4.99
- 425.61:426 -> 6.57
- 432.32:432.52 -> 5.91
